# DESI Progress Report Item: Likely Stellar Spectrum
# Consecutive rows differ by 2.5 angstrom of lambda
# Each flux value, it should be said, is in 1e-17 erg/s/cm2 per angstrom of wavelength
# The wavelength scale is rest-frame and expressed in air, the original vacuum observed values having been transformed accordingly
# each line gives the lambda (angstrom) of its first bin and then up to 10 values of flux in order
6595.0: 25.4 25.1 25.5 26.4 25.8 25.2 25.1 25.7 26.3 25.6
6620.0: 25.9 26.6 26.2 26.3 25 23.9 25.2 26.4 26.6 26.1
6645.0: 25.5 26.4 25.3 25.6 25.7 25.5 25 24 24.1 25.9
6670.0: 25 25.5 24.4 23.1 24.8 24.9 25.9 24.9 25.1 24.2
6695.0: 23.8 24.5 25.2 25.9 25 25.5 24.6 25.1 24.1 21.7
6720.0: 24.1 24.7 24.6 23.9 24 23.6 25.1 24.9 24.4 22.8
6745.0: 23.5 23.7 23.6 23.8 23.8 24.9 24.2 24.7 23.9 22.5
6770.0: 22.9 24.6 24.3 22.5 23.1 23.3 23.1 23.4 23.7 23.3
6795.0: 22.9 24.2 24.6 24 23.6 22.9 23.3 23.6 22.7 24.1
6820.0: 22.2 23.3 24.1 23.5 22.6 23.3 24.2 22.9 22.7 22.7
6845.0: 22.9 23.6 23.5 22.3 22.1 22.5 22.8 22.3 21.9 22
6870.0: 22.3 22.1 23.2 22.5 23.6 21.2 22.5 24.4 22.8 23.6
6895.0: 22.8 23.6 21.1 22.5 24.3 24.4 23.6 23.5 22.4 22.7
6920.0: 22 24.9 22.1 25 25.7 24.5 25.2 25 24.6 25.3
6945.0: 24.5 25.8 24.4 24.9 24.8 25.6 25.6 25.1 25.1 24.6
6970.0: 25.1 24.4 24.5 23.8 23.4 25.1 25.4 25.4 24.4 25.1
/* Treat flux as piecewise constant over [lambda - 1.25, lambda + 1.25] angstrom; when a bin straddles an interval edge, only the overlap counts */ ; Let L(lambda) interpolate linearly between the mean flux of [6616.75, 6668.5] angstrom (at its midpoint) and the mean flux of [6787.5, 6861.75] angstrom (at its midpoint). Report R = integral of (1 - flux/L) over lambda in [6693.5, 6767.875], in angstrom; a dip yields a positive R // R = 0.65 angstrom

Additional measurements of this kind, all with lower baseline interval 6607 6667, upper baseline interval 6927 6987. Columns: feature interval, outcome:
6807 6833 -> 2.0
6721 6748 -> 1.3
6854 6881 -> 2.8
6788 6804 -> 0.9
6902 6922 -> 1.4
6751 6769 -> 1.0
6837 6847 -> 0.9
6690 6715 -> 0.6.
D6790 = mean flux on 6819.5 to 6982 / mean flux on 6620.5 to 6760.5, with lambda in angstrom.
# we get 0.95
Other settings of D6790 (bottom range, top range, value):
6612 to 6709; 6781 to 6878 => 0.91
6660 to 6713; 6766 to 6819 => 0.94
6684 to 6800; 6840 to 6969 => 0.98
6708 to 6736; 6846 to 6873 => 0.93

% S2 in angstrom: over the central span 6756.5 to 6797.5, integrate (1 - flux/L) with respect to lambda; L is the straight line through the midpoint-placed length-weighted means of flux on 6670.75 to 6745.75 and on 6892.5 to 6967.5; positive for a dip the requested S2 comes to 1.3 angstrom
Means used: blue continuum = 24.5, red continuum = 24.2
